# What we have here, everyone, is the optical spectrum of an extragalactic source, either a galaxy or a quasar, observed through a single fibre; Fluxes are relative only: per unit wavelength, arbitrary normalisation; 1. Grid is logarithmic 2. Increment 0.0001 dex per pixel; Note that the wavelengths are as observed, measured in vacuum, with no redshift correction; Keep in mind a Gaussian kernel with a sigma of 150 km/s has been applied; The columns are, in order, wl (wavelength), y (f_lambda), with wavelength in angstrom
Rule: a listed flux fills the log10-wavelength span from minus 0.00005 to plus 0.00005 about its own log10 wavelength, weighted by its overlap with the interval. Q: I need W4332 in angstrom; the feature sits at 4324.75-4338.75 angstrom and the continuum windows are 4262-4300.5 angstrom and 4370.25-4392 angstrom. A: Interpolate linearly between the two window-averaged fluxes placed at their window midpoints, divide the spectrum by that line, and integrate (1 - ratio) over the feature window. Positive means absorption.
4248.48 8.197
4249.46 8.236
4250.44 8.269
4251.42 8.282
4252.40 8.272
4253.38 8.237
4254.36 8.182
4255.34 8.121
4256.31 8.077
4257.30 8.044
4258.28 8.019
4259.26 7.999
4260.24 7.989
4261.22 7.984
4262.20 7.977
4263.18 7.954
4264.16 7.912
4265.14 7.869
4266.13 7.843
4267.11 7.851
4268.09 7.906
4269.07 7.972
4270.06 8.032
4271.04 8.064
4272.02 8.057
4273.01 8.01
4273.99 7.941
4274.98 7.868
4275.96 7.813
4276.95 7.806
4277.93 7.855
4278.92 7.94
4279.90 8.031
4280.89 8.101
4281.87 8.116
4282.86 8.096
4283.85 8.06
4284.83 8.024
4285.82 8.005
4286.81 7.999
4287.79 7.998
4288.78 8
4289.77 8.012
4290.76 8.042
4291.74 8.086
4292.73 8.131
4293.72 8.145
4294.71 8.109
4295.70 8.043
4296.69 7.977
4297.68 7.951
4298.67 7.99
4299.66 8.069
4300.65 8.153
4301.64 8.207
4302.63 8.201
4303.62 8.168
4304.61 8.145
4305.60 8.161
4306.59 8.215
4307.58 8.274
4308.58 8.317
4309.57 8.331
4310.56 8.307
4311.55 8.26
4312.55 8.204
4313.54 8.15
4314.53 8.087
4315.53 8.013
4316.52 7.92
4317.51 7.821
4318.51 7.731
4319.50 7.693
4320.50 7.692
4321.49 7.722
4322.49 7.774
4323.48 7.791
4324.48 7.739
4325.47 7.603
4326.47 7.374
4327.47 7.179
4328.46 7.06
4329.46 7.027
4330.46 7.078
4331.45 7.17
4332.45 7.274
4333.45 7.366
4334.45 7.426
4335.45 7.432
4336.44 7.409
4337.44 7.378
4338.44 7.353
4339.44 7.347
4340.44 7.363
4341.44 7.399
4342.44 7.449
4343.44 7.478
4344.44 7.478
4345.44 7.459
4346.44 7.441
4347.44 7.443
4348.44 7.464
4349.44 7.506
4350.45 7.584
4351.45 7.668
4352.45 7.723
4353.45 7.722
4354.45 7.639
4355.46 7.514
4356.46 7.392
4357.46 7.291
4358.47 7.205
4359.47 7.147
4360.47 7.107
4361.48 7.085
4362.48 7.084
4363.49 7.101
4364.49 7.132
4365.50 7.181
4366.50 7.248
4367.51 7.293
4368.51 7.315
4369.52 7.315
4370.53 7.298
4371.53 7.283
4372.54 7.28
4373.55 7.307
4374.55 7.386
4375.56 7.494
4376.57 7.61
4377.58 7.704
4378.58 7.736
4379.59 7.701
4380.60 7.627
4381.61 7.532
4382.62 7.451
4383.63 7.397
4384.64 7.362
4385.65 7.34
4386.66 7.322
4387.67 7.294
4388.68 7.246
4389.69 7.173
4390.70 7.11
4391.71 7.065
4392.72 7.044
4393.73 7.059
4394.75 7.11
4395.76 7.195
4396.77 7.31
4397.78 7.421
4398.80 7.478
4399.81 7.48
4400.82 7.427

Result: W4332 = 0.7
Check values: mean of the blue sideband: 7.99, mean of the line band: 7.3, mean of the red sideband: 7.4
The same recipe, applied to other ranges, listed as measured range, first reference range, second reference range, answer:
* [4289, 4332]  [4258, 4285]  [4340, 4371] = -1.2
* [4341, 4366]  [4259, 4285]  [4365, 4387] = 0.5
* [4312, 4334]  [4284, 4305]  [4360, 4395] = 0.6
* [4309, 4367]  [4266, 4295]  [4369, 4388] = 1.2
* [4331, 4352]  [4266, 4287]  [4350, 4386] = 0.4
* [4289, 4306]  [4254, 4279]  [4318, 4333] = -0.9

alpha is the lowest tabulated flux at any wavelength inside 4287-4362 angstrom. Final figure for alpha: 7.027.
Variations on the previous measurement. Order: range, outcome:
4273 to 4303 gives 7.806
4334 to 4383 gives 7.084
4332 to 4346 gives 7.274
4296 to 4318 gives 7.821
